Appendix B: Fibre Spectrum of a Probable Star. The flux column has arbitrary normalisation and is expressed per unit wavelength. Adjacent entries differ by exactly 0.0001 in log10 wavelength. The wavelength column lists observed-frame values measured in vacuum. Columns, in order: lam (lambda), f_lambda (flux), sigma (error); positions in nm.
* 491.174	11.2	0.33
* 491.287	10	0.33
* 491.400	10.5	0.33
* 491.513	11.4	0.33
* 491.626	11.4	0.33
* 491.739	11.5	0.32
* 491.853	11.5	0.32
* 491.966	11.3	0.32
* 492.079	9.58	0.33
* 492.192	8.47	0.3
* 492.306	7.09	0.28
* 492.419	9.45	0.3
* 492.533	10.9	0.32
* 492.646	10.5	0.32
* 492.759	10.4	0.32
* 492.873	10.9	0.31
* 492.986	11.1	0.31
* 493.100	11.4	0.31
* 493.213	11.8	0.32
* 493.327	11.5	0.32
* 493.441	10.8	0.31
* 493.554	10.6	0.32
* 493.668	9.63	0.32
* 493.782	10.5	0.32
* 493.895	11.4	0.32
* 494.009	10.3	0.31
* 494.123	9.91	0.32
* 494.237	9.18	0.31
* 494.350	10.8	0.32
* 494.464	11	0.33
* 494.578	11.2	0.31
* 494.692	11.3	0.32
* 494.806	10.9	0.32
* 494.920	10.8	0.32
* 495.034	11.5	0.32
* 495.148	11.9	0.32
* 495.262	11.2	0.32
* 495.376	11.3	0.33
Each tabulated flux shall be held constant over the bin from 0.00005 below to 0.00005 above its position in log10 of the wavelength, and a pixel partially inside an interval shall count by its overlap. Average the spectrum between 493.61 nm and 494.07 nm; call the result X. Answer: 10.4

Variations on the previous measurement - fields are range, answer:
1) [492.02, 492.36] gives 8.41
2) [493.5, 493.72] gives 10.1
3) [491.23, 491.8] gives 11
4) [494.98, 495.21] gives 11.7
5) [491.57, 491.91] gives 11.5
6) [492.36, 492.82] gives 10.3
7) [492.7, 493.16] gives 11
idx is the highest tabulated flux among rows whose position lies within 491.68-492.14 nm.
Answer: 11.5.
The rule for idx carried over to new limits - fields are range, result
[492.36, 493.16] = 11.4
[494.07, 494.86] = 11.3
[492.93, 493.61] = 11.8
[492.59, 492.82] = 10.5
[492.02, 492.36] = 9.58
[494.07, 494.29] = 9.91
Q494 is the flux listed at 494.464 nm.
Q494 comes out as 11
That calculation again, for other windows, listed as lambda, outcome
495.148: 11.9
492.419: 9.45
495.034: 11.5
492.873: 10.9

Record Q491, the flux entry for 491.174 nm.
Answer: 11.2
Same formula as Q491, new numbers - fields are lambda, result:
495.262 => 11.2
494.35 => 10.8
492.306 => 7.09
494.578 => 11.2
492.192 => 8.47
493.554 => 10.6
